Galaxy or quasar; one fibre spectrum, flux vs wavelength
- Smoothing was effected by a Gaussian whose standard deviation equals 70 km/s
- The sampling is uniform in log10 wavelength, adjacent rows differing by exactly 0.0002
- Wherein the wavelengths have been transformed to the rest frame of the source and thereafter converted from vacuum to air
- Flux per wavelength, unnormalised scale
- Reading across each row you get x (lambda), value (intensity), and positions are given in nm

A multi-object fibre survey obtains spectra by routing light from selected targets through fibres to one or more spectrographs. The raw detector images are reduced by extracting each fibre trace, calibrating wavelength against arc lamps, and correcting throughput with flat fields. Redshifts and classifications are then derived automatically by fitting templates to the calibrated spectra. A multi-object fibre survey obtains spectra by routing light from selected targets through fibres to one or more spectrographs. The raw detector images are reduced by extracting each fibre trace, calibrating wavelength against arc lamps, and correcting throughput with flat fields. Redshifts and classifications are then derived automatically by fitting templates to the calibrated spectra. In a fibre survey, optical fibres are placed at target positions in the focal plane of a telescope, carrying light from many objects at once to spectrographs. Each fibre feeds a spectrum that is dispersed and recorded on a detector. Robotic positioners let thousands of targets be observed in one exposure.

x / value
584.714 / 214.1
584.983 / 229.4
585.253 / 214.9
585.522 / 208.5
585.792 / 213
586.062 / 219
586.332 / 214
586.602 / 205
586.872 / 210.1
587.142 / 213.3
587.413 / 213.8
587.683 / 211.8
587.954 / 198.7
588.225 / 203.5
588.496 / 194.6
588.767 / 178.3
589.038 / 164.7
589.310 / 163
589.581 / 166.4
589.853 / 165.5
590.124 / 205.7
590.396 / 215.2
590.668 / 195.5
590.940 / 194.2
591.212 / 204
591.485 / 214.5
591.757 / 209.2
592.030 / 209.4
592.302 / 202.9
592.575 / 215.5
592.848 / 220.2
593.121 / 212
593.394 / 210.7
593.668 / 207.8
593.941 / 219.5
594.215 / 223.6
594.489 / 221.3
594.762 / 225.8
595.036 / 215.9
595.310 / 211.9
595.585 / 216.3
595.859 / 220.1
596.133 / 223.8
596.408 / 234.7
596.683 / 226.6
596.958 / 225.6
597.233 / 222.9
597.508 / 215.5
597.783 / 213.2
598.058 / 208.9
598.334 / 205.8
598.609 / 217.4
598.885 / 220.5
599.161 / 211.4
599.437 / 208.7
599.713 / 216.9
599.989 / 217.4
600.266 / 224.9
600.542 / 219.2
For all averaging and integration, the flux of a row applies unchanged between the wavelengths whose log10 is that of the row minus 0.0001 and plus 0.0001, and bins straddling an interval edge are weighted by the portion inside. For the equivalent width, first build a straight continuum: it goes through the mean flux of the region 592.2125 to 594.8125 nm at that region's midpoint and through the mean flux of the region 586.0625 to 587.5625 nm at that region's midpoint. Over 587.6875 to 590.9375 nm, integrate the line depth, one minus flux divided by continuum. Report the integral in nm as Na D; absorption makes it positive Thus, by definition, 0.39 nm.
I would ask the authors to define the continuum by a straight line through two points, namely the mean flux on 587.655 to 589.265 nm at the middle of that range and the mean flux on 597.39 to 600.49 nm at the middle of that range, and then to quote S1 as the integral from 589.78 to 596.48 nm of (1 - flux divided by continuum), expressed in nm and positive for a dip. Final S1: -0.39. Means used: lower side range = 189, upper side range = 215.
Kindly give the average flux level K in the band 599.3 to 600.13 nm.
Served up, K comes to 214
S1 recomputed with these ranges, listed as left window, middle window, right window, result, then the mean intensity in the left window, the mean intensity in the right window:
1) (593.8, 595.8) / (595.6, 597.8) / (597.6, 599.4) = -0.072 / 219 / 213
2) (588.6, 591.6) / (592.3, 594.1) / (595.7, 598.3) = -0.098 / 188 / 221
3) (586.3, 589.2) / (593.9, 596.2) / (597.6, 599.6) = -0.126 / 200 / 212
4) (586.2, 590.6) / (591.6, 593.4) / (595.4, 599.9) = -0.054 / 195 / 218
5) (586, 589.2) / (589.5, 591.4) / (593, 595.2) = 0.134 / 201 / 217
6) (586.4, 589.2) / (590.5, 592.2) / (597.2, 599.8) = -0.004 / 199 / 214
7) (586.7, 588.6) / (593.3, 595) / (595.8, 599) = -0.023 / 207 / 220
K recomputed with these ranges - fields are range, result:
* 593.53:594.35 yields 217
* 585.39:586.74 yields 212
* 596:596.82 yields 228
